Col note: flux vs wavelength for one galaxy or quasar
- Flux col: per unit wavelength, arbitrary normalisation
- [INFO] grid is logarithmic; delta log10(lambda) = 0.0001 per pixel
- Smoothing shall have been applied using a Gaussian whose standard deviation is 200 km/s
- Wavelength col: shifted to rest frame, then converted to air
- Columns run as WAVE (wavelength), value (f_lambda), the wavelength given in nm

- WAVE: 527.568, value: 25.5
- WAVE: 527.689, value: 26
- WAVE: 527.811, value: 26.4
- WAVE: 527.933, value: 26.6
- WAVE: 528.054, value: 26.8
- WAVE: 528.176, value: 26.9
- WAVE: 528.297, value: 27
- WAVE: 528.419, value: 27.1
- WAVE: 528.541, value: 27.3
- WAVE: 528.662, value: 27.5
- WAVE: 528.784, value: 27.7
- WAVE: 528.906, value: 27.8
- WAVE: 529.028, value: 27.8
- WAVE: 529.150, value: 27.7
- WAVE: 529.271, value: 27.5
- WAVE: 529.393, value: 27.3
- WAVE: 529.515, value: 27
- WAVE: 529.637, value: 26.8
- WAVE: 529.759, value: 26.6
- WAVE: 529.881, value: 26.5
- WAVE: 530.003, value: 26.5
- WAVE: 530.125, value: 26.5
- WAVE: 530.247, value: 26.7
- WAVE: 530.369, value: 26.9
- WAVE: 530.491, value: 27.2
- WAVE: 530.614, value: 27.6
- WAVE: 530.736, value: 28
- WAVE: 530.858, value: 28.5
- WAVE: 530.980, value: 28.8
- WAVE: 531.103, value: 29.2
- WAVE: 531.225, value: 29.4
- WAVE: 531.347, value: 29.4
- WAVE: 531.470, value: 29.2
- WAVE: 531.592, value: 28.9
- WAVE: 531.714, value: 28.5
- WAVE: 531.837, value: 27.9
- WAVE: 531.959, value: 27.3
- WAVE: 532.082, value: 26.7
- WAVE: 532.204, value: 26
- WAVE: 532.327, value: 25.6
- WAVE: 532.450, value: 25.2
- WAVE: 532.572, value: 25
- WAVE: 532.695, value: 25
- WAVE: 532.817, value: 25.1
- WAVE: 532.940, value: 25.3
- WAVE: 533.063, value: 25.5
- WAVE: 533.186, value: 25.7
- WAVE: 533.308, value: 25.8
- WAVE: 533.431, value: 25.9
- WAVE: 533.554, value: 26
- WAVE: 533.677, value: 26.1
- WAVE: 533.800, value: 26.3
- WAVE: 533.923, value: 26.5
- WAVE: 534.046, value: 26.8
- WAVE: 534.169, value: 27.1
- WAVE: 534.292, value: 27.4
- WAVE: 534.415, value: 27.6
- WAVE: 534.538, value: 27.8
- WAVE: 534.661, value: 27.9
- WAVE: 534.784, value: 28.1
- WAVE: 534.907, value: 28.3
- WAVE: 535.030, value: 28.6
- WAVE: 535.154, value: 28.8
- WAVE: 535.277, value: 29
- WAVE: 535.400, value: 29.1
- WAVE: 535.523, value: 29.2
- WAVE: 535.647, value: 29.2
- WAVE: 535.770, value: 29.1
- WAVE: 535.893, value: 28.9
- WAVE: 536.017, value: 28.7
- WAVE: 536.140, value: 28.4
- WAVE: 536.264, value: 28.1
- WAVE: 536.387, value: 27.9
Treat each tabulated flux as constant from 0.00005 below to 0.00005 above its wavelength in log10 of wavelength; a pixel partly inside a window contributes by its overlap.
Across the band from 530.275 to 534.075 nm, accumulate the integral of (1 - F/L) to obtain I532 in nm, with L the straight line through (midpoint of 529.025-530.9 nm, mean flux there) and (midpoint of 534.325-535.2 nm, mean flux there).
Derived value 0.09 nm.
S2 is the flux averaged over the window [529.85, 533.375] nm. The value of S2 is 27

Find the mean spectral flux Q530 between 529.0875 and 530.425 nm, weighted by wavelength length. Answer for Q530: 26.9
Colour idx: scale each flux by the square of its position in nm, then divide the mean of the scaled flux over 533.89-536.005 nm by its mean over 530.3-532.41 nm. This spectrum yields 1.0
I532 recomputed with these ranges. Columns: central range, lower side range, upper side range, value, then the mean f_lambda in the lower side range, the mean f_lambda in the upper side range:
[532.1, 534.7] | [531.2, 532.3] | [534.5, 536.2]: 0.198 nm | 28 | 28.7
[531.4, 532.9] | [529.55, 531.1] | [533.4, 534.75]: 0.022 nm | 27.3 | 26.9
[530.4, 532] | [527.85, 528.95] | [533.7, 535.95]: -0.051 nm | 27.2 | 28.1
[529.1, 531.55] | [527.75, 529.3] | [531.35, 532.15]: 0.007 nm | 27.2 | 28.2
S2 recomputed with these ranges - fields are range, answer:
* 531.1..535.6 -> 27.2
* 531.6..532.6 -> 26.7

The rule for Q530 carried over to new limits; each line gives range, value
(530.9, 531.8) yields 29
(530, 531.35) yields 27.9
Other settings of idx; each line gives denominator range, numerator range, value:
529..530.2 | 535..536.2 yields 1.09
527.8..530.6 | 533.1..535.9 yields 1.04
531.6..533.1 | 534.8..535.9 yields 1.12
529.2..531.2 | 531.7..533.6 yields 0.96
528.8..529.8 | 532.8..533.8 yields 0.96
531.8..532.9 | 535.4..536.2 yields 1.13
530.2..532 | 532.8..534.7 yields 0.94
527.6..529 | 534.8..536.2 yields 1.10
